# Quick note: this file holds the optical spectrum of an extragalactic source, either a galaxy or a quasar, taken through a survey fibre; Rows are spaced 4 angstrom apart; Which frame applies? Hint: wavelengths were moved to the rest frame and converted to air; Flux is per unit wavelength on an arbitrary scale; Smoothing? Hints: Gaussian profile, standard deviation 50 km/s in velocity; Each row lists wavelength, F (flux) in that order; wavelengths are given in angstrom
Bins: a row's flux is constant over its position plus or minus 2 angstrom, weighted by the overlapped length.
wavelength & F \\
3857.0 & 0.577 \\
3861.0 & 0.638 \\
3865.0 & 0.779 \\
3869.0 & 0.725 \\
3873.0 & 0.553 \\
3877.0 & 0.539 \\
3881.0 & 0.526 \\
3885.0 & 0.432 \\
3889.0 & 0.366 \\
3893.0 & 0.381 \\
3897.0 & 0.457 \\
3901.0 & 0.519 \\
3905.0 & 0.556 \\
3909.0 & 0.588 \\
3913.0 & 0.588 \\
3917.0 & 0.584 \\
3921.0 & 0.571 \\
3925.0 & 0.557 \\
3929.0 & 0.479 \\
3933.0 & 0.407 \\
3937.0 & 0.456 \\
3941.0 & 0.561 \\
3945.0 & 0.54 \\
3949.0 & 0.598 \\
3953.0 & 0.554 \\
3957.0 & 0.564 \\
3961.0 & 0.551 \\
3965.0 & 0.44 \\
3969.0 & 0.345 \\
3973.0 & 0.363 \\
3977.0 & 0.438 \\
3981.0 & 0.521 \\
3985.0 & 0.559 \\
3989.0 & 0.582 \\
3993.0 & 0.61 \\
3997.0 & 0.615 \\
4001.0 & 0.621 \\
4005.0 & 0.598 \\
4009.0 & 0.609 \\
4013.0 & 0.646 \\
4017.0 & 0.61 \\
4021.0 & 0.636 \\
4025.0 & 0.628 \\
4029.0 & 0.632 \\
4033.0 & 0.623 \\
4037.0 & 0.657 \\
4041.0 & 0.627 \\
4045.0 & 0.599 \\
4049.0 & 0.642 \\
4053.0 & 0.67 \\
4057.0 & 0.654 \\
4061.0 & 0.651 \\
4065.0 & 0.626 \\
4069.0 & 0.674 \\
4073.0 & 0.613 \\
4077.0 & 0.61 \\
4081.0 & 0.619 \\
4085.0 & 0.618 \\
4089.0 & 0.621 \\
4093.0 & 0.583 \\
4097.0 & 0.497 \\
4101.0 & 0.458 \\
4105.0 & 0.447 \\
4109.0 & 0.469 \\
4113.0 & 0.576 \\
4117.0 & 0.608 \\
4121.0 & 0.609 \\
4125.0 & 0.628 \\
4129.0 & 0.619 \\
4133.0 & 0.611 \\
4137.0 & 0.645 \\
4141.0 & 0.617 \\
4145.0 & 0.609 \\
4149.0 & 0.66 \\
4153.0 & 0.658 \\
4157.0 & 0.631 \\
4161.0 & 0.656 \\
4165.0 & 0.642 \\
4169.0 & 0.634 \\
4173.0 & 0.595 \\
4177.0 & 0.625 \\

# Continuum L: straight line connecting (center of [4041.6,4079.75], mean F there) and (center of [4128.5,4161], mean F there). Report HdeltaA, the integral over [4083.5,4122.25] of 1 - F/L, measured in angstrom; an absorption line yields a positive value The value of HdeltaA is 5.40 angstrom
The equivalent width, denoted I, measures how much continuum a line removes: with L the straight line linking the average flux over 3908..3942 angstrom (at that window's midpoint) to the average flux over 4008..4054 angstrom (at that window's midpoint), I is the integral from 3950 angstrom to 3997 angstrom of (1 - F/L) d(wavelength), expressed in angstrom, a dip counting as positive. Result 5.5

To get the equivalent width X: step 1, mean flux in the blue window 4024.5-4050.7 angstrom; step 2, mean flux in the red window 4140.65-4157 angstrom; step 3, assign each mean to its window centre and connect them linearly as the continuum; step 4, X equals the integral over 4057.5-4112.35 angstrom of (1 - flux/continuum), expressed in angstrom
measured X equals 4.8 angstrom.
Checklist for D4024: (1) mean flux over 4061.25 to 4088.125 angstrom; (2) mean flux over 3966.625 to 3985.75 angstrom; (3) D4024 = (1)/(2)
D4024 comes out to 1.43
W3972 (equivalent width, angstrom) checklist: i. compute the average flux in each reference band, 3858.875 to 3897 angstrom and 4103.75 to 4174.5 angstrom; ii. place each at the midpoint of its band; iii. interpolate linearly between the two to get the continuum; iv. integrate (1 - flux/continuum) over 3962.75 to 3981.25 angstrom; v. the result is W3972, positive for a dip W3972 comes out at 5.0 angstrom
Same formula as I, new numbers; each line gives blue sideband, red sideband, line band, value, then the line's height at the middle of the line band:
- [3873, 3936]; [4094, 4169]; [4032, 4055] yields -3.3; 0.558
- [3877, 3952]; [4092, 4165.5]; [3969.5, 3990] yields 2.2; 0.535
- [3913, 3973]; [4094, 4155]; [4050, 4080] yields -4.5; 0.558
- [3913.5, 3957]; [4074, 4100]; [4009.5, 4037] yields -3.2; 0.565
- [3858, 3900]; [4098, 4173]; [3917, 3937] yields 1.6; 0.551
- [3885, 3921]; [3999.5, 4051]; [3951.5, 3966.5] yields 0.8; 0.56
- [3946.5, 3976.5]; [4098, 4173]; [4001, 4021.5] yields -4.0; 0.518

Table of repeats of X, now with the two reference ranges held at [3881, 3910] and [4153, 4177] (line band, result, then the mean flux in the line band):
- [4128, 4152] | -0.4 angstrom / 0.628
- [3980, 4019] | -4.8 angstrom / 0.599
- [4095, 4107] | 2.6 angstrom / 0.467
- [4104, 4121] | 1.8 angstrom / 0.539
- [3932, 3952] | -0.8 angstrom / 0.52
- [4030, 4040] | -1.5 angstrom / 0.638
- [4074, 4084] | -0.6 angstrom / 0.615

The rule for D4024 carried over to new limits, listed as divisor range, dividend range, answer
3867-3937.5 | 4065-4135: 1.12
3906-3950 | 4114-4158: 1.16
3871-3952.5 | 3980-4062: 1.21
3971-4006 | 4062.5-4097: 1.13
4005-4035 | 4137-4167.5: 1.02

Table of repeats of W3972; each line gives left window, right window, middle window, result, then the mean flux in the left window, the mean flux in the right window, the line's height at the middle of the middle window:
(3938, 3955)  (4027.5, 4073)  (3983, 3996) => 0.1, 0.557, 0.64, 0.591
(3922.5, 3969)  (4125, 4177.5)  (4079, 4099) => 0.2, 0.512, 0.631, 0.595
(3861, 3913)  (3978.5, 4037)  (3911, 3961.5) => 2.6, 0.541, 0.607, 0.568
